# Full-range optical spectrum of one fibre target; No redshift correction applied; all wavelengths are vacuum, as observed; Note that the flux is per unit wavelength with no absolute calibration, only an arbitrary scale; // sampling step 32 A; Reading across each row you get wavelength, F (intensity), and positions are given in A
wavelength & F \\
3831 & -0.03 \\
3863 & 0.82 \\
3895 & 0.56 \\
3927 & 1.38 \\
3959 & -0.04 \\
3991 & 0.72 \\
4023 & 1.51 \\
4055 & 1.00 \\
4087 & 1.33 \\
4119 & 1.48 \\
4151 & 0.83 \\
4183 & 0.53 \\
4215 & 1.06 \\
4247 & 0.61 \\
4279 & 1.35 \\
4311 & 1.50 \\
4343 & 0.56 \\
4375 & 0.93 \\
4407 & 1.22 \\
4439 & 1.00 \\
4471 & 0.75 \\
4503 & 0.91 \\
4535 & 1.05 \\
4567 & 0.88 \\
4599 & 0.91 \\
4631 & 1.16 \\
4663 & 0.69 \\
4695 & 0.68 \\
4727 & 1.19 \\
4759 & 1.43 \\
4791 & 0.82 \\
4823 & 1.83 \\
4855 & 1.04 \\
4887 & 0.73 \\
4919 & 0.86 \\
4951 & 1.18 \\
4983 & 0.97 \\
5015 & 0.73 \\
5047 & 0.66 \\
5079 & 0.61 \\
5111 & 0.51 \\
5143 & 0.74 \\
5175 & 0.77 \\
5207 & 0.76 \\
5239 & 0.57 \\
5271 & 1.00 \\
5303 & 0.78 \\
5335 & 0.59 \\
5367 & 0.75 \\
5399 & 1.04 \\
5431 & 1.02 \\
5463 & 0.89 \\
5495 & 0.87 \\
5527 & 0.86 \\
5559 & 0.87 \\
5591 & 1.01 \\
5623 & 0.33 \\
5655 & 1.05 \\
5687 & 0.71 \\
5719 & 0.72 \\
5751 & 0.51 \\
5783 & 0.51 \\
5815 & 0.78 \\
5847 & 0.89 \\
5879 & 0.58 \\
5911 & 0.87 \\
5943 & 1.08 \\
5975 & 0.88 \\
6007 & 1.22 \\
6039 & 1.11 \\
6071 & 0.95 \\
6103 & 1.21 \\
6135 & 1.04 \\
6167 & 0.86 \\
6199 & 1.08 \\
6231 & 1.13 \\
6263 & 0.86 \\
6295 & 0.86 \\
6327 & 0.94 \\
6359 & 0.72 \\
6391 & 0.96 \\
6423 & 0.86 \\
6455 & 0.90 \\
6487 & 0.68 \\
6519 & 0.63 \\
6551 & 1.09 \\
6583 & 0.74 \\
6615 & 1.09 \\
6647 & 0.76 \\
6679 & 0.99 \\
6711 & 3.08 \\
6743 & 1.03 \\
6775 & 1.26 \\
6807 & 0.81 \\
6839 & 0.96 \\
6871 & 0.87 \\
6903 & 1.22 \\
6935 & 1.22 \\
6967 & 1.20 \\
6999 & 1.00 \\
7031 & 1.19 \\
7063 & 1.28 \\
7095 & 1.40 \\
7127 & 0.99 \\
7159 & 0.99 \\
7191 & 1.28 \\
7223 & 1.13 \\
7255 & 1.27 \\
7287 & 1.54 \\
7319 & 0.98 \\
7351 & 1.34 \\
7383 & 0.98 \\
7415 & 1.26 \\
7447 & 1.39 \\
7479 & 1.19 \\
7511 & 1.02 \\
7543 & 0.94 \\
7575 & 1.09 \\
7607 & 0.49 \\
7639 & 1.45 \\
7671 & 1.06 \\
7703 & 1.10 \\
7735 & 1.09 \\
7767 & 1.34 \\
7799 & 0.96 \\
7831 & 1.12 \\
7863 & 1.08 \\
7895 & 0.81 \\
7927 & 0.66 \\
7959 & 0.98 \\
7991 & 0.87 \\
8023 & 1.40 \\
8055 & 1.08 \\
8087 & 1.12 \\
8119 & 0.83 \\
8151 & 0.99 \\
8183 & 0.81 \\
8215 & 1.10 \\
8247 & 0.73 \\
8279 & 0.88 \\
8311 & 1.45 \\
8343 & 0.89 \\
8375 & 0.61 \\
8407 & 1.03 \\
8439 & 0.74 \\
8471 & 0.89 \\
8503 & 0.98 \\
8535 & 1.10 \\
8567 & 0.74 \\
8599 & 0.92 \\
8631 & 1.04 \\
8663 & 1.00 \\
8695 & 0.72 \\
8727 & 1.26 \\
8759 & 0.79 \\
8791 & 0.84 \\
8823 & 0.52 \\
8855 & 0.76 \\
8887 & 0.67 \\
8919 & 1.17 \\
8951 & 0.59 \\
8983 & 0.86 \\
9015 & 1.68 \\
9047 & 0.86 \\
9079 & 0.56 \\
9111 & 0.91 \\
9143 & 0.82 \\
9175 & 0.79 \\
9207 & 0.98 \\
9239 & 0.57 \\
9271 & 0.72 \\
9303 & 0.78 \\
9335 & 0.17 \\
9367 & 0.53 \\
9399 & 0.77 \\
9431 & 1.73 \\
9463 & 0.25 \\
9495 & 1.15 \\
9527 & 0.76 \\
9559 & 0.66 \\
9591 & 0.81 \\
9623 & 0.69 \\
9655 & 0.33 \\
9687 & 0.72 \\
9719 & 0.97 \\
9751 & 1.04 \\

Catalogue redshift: 0.798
